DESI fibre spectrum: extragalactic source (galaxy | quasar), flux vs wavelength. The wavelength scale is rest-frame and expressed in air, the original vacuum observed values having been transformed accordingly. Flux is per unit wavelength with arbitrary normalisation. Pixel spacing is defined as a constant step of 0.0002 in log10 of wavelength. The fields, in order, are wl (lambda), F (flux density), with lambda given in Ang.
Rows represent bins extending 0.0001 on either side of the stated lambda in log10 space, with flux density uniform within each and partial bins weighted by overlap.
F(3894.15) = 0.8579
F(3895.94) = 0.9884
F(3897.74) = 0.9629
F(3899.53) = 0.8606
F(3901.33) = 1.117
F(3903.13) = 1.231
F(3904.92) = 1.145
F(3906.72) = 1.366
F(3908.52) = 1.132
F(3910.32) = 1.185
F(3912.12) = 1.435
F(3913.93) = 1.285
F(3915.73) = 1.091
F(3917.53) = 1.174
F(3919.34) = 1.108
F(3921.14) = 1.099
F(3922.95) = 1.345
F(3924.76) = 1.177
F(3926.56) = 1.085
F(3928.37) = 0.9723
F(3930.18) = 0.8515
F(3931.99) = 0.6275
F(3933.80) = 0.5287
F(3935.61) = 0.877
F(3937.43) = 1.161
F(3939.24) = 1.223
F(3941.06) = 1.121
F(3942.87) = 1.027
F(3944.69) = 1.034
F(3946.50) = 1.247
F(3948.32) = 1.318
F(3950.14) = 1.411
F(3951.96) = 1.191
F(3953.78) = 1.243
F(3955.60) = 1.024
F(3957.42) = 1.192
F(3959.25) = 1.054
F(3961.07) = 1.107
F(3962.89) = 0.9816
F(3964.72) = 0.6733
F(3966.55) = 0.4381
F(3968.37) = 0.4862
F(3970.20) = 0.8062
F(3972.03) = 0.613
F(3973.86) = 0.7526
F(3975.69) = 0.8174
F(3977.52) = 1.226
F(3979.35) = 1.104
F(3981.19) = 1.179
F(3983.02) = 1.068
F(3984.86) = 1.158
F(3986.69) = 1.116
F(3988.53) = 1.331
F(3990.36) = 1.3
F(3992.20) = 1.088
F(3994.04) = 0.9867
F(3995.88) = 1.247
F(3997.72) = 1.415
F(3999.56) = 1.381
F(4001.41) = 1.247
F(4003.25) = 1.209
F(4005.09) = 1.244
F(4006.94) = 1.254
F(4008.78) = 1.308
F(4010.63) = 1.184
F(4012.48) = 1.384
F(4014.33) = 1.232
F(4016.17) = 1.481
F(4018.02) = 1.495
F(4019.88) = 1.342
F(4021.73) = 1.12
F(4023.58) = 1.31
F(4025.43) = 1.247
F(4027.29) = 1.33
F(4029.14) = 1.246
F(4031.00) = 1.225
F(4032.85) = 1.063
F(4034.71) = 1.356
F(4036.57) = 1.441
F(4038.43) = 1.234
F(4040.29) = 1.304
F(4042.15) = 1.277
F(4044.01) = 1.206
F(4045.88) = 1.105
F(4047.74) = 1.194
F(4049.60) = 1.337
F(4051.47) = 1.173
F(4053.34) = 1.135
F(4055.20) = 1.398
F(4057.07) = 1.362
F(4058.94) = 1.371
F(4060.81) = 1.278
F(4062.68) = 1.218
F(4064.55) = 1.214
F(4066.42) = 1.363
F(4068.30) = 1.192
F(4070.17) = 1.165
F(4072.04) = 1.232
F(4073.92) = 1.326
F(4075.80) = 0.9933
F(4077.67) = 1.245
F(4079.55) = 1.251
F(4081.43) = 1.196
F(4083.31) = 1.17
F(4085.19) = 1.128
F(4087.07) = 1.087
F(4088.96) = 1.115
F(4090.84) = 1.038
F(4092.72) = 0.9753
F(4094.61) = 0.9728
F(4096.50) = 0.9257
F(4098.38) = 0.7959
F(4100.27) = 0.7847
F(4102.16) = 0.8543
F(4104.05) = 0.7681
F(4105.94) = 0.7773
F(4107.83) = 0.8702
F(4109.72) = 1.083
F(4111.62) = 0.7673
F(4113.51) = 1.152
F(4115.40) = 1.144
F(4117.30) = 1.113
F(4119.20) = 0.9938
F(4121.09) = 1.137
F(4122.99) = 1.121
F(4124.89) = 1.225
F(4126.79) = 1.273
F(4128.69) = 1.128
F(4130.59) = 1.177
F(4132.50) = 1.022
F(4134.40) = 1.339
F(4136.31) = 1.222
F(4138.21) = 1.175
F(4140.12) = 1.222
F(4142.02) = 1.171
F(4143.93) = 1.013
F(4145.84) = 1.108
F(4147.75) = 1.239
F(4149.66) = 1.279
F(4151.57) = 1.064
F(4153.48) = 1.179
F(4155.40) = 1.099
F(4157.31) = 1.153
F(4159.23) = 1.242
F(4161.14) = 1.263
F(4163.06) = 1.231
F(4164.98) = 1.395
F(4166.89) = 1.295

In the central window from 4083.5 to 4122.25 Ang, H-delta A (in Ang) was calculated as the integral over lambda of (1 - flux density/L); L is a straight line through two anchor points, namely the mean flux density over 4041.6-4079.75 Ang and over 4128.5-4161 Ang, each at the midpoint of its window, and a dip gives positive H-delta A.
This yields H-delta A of 7.3 Ang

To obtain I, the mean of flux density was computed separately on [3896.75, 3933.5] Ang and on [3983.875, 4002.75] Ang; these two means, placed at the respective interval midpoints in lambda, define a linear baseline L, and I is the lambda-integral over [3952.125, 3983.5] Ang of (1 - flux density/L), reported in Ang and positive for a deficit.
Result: 6.71 Ang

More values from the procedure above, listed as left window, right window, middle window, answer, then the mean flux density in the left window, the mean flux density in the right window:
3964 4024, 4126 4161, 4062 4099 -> 0.6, 1.12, 1.17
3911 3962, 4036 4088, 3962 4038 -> 1.9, 1.11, 1.23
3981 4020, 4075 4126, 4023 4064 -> -3.8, 1.26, 1.03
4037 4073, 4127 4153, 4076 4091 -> 0.9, 1.25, 1.17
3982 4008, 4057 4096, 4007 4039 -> -2.4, 1.22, 1.18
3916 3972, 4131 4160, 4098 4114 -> 3.8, 1.01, 1.17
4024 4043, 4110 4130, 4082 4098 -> 1.6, 1.27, 1.11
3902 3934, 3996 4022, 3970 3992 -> 3.6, 1.11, 1.31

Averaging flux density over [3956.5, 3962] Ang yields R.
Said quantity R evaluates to 1.12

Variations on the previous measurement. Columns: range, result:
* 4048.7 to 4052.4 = 1.25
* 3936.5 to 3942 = 1.17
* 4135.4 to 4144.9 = 1.16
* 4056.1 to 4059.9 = 1.36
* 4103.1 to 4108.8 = 0.807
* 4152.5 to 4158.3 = 1.14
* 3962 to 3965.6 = 0.827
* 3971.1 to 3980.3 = 0.903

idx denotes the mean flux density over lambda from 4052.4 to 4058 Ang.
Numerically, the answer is 1.3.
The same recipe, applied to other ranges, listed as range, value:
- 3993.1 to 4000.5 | 1.26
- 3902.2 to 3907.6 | 1.25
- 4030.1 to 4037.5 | 1.27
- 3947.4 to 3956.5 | 1.24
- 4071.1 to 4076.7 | 1.18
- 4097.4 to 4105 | 0.802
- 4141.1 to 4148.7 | 1.13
